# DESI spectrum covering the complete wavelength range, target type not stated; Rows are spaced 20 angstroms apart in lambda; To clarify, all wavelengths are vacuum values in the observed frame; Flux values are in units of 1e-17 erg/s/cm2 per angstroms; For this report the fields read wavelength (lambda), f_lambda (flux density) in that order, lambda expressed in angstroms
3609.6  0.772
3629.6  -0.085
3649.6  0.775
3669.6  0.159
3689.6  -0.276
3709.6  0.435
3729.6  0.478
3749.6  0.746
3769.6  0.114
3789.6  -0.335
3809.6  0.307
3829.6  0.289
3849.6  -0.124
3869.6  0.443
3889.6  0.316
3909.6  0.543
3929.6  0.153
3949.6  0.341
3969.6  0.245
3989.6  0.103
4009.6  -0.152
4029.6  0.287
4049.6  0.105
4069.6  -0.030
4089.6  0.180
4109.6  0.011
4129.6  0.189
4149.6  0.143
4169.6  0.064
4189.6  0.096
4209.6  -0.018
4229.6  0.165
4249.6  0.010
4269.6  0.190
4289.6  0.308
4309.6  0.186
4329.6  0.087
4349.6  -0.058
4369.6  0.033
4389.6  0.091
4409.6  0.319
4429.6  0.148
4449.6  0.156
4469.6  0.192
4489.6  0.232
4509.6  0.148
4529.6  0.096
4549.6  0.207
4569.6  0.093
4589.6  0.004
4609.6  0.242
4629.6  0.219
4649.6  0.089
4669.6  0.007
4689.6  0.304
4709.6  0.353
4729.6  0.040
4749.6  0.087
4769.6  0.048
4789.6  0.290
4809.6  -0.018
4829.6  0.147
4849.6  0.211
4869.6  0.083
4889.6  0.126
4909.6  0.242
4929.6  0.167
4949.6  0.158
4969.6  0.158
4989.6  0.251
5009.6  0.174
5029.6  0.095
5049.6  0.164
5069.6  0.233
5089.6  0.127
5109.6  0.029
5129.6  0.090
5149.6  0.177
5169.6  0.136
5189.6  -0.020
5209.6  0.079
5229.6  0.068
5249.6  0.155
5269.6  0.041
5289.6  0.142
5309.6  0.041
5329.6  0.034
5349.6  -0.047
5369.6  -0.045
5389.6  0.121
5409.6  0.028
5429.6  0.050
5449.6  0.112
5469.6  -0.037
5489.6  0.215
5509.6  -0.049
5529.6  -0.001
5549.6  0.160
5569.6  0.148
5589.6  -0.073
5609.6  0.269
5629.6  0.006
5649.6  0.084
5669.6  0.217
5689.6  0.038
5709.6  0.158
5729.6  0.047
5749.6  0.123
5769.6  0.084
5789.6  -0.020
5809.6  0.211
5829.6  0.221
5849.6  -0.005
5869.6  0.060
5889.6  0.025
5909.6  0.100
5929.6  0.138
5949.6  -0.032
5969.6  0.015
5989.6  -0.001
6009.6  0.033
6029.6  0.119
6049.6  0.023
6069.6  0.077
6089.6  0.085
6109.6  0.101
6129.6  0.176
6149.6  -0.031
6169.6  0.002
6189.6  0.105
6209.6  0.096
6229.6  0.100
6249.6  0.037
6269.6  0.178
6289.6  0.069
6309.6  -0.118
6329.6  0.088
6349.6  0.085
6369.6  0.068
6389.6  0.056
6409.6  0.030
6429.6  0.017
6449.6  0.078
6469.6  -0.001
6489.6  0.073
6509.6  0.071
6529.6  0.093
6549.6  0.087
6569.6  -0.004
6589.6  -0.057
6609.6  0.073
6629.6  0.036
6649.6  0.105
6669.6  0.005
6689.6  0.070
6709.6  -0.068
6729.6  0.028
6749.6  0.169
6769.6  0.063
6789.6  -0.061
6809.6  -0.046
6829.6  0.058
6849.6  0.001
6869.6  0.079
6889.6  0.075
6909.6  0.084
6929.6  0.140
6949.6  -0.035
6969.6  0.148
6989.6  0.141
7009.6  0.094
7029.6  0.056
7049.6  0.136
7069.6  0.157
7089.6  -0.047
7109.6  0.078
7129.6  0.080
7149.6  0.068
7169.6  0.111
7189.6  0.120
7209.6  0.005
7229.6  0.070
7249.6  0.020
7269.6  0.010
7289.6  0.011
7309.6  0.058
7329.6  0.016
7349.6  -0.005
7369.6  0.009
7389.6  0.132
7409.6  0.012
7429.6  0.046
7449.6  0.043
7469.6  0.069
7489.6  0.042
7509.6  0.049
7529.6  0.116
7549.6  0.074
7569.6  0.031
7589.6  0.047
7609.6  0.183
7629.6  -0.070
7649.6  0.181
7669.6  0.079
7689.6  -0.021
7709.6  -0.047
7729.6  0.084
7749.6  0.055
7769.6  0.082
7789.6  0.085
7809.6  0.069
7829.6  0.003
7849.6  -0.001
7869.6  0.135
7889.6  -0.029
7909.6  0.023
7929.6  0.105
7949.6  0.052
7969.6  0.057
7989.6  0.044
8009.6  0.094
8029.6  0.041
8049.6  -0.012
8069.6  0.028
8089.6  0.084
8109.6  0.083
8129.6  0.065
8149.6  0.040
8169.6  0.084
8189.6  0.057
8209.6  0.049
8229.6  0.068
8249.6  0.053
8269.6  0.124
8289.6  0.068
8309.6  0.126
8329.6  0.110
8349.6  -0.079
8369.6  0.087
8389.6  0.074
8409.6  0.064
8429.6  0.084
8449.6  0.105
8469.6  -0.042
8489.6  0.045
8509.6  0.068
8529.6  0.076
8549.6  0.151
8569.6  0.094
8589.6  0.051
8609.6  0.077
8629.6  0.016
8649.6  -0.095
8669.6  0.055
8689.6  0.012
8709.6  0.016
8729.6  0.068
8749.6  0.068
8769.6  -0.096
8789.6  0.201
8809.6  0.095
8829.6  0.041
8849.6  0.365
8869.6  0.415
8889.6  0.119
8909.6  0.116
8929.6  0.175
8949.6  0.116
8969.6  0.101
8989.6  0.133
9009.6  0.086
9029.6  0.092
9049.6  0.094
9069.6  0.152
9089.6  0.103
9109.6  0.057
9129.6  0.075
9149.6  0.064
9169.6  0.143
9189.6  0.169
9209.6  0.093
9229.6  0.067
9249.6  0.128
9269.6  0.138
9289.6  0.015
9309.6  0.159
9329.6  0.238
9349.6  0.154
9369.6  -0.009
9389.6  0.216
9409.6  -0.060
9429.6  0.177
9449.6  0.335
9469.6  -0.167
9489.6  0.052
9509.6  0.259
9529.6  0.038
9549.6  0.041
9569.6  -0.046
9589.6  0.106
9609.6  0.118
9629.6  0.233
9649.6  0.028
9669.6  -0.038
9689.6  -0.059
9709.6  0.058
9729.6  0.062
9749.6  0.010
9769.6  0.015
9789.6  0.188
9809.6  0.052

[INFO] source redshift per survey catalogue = 1.38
